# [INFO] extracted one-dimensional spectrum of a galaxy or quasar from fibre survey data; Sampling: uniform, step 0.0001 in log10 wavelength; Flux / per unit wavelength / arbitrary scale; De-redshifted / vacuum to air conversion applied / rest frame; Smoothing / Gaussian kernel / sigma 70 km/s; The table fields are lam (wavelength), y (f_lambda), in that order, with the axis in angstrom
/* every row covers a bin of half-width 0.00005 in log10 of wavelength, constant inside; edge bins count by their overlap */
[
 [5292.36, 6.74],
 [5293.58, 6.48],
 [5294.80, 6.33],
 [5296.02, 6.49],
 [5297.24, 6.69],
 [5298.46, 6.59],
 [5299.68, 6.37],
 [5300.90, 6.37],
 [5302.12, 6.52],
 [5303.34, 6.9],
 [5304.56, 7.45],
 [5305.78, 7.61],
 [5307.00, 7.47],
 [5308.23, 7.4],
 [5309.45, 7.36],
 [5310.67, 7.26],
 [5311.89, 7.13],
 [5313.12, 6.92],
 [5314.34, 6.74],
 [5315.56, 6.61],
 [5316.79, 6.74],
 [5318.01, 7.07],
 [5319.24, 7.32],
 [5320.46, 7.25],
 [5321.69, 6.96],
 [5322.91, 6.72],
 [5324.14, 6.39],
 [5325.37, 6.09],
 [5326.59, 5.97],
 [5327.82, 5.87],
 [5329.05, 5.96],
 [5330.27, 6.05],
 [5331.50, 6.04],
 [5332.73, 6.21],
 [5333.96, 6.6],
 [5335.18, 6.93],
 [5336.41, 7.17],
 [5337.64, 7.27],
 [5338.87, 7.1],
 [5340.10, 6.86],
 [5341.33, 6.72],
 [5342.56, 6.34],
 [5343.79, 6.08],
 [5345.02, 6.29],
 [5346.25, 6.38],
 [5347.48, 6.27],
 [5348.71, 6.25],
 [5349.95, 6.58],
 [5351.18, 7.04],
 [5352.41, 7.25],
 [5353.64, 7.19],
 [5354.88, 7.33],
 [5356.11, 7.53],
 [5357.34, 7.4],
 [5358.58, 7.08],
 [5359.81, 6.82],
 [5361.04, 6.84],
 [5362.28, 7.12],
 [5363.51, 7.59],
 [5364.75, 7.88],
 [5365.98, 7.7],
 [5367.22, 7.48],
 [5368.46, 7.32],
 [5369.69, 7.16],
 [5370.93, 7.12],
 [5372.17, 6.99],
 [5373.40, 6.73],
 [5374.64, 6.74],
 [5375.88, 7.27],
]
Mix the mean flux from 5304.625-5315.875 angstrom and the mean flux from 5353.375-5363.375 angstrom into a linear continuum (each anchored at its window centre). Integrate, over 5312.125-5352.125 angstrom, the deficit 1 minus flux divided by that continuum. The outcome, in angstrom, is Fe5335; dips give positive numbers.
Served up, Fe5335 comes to 3.30 angstrom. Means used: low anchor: 7.2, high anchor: 7.18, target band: 6.6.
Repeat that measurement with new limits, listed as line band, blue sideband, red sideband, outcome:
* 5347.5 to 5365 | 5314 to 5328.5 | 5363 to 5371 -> 0.5 angstrom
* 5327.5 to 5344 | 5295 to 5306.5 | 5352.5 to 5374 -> 1.2 angstrom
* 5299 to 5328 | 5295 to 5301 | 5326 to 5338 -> -1.9 angstrom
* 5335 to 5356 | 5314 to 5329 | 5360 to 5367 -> 0.8 angstrom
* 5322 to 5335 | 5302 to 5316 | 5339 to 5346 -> 1.0 angstrom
